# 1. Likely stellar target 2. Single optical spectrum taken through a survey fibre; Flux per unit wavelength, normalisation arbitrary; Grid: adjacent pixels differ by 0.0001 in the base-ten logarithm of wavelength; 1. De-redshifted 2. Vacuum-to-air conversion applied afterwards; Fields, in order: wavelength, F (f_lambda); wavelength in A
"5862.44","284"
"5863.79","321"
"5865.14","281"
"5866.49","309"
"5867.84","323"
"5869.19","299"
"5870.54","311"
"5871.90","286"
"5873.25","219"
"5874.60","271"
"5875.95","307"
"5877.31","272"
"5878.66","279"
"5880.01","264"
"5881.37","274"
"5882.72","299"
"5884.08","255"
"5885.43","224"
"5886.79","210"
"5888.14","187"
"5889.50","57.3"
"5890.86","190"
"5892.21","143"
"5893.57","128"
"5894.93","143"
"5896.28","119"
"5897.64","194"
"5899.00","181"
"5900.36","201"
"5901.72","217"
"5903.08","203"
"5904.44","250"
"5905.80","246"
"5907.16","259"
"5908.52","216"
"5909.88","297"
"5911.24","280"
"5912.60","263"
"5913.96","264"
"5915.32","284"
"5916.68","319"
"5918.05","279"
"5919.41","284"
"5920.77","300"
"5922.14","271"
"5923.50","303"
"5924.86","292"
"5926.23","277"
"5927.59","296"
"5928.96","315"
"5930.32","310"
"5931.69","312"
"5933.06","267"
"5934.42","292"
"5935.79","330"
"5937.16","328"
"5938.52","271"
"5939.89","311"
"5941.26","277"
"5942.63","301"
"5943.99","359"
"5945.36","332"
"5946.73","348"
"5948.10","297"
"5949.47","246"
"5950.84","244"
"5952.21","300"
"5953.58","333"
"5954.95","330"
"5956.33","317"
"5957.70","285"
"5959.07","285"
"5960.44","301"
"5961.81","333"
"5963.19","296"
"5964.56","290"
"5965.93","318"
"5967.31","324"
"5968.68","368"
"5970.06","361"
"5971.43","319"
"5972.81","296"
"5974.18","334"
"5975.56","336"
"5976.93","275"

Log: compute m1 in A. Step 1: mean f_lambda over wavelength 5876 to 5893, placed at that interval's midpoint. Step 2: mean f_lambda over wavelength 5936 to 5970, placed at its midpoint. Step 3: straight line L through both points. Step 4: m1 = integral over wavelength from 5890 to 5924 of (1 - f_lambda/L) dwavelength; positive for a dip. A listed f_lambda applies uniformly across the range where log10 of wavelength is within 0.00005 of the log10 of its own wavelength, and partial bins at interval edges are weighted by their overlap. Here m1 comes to 2.9 A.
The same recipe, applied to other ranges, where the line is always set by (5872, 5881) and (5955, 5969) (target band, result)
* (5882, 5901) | 6.58 A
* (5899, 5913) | 2.19 A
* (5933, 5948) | -0.55 A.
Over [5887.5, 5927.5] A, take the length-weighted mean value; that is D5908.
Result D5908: 230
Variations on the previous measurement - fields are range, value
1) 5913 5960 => 299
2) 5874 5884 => 279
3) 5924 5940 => 300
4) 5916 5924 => 292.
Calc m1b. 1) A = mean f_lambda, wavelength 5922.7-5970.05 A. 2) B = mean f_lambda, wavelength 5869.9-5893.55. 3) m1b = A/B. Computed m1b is 1.30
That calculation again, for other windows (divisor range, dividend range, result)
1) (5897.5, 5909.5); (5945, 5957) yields 1.37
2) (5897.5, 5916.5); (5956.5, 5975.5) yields 1.30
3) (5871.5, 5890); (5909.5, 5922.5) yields 1.16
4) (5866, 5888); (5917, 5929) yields 1.06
